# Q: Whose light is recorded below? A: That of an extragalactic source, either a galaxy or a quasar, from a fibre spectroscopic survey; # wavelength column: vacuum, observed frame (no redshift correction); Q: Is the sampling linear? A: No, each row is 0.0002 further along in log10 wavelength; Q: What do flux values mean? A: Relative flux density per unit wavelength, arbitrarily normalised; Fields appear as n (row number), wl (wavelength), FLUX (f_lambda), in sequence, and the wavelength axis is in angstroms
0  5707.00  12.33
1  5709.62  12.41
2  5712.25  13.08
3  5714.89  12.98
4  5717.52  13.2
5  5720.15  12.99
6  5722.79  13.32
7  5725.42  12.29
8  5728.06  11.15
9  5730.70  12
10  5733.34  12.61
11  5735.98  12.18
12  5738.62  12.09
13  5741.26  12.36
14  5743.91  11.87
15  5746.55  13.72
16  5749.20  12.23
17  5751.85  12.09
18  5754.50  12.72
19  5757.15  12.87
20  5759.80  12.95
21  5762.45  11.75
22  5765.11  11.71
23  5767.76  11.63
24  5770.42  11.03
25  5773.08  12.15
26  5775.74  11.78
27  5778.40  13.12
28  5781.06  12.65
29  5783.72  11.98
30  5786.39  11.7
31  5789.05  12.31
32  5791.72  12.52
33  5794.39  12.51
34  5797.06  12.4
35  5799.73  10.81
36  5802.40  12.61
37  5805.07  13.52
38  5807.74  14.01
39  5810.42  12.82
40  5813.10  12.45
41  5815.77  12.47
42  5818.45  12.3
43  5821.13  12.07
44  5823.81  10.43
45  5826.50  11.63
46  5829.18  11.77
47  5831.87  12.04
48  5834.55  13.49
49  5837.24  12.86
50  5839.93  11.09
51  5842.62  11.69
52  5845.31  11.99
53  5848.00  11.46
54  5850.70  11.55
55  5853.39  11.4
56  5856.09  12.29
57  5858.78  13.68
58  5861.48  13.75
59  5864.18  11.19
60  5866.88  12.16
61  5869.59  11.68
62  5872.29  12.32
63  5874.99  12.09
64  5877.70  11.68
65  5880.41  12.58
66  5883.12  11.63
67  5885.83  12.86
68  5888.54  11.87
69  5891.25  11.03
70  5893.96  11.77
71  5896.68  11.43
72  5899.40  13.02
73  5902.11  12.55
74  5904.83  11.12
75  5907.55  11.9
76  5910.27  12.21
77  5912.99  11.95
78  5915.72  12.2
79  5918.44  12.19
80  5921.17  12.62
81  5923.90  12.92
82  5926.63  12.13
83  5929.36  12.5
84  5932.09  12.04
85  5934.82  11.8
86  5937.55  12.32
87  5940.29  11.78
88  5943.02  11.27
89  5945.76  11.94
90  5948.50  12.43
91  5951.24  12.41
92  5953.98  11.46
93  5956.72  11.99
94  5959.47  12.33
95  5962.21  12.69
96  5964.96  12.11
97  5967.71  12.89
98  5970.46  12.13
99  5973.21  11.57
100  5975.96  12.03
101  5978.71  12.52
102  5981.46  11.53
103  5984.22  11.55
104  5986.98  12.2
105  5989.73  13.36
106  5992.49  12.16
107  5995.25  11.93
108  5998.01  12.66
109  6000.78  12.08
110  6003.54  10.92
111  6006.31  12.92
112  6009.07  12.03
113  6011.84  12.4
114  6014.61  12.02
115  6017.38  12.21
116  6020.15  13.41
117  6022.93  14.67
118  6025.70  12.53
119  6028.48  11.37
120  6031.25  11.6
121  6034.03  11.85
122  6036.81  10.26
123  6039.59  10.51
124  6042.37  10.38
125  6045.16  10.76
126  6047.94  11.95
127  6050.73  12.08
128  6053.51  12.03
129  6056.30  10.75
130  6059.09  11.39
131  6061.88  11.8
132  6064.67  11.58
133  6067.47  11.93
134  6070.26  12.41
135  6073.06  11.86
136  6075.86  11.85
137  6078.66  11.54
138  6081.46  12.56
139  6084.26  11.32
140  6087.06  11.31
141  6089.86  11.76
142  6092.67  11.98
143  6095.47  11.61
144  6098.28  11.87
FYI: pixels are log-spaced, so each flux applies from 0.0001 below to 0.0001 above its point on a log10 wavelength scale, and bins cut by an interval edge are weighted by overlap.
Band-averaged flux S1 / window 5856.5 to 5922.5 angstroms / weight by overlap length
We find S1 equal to 12.1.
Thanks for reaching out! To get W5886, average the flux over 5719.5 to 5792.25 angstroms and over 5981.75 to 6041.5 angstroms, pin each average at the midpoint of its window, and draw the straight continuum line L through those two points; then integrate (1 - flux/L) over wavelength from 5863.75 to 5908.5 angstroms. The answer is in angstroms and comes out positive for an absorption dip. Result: 0.85 angstroms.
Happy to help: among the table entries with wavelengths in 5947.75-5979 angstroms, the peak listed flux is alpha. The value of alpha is 12.89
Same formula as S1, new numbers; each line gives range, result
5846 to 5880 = 12.1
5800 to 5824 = 12.5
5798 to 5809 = 12.7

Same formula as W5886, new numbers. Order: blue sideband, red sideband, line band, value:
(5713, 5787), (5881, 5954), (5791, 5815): -0.7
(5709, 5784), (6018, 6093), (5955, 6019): -1.6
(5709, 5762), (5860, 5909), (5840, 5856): 0.7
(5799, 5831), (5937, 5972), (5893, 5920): 0.3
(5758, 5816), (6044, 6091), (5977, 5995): -0.5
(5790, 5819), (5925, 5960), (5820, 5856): 1.8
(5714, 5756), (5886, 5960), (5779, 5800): 0.3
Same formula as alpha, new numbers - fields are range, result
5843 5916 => 13.75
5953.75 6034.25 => 14.67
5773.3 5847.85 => 14.01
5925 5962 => 12.5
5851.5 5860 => 13.68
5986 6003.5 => 13.36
